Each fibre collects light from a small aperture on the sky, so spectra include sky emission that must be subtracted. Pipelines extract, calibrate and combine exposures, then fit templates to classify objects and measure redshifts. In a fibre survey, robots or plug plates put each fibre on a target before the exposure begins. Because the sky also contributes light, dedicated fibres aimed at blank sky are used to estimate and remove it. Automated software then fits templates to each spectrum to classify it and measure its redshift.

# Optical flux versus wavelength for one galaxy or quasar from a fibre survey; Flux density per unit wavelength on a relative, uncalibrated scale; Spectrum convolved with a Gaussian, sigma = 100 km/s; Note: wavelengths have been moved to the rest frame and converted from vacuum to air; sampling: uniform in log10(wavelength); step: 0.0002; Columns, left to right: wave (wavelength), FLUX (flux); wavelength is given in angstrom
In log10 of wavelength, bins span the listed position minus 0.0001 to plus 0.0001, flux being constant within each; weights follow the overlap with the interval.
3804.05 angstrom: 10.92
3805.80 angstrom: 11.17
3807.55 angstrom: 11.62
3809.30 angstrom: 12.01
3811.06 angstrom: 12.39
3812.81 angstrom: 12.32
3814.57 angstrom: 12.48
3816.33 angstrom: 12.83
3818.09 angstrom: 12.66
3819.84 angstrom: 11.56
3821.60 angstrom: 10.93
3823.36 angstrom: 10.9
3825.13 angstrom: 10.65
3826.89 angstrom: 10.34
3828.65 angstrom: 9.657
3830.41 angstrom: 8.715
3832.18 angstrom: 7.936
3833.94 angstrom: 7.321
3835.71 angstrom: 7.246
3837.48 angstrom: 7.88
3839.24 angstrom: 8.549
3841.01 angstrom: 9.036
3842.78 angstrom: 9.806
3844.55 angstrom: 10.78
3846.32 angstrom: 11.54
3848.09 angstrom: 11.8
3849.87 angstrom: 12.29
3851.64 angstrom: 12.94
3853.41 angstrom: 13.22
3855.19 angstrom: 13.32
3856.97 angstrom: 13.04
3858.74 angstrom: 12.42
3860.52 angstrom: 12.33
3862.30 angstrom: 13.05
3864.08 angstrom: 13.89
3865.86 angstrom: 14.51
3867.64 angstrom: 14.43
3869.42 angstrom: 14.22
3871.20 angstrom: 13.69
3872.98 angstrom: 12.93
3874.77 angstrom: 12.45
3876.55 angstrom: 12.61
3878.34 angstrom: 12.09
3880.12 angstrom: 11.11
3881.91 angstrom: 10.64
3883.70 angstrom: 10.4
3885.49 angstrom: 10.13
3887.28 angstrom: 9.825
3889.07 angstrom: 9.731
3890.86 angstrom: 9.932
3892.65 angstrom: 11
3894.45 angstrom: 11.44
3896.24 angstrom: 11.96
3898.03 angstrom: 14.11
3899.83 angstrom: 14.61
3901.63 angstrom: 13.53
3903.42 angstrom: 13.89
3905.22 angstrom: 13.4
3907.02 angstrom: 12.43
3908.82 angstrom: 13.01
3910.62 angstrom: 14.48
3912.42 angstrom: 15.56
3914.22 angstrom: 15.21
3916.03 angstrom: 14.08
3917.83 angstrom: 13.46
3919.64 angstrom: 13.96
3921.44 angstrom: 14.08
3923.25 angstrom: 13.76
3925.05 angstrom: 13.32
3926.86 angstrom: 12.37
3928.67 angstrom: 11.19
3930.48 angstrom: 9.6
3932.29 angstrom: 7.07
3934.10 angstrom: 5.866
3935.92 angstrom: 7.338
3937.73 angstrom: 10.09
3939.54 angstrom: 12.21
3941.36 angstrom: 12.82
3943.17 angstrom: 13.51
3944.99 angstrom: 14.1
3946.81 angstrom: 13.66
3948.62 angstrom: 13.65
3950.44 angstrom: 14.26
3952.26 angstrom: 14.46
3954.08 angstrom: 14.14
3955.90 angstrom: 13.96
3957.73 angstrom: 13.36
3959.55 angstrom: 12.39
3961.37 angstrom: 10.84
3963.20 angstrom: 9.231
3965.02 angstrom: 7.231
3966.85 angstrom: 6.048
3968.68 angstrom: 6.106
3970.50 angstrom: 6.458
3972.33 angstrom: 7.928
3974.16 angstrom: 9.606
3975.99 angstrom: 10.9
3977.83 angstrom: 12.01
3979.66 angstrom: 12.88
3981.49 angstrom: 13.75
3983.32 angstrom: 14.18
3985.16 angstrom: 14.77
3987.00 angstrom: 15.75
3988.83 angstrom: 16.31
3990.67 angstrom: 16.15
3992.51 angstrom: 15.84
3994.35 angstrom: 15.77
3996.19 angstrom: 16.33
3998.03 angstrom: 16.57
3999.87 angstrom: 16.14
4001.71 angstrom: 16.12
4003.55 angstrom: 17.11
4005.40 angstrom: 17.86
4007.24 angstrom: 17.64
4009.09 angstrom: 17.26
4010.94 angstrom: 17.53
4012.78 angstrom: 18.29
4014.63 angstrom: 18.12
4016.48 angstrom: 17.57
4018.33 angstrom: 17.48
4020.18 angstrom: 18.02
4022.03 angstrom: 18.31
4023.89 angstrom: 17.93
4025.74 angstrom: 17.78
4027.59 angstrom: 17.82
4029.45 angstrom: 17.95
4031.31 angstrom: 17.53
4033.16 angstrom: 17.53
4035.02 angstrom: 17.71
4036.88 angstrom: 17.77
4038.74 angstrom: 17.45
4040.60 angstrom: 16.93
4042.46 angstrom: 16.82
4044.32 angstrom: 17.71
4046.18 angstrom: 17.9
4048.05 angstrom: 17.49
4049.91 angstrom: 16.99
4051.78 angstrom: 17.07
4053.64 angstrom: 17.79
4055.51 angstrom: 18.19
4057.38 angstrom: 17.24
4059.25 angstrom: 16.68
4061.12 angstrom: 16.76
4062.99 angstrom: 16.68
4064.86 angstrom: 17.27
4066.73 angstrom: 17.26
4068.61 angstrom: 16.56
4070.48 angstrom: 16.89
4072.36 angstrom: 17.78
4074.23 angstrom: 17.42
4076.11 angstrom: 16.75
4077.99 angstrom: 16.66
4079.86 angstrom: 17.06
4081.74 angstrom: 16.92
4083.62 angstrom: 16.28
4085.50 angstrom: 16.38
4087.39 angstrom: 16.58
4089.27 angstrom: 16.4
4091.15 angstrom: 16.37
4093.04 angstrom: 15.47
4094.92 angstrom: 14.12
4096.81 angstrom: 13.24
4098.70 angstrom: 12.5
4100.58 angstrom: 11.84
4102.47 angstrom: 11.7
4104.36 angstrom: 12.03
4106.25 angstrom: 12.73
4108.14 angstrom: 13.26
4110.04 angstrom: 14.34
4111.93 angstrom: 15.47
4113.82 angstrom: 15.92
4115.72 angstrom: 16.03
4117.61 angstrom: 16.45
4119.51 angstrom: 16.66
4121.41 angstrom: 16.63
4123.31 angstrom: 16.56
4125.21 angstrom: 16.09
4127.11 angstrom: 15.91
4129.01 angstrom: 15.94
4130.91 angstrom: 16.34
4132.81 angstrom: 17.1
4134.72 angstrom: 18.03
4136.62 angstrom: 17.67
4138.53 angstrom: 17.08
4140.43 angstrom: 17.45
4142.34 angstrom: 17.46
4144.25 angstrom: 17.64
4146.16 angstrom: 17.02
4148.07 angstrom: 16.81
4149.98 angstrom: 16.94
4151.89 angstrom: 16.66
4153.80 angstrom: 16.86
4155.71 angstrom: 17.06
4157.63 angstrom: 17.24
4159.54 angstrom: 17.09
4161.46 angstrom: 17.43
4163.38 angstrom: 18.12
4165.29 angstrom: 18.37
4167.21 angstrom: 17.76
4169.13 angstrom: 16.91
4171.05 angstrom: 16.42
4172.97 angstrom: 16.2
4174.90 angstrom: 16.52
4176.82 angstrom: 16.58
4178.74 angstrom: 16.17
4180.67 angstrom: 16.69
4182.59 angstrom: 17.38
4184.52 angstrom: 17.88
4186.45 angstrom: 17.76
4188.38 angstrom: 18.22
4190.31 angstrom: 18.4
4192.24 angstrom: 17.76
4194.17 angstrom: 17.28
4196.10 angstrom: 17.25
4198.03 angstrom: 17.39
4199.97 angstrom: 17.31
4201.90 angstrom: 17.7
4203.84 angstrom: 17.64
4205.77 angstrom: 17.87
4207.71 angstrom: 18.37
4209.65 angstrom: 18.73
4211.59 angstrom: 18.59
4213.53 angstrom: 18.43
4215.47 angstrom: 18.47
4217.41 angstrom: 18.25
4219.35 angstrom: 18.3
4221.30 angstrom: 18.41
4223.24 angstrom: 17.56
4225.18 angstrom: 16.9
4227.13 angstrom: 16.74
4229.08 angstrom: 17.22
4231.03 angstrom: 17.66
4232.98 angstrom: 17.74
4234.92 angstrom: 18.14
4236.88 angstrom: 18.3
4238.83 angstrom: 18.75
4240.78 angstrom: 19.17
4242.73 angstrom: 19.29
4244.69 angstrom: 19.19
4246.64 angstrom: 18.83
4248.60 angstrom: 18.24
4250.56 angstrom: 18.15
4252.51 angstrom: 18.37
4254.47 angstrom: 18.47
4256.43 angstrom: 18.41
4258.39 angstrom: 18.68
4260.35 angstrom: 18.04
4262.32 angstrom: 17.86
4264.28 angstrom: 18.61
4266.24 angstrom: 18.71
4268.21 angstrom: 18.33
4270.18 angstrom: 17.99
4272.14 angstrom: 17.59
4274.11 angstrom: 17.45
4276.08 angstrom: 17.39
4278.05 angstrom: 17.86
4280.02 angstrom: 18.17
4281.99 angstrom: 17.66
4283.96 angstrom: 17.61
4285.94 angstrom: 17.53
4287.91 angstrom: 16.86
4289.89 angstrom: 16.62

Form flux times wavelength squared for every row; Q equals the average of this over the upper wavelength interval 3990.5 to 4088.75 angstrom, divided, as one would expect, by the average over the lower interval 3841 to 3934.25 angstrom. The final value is 1.50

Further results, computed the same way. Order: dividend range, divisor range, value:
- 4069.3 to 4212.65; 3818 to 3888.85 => 1.69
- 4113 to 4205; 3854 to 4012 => 1.49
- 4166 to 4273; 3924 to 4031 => 1.46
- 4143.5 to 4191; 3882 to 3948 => 1.61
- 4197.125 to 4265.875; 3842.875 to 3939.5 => 1.76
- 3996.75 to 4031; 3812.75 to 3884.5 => 1.66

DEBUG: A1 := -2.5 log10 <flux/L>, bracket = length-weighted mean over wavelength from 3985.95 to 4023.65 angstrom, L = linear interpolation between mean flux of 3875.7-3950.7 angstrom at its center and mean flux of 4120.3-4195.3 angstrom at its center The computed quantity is -0.210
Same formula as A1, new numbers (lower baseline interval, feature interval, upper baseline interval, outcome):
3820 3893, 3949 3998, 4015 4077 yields 0.21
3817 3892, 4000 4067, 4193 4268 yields -0.20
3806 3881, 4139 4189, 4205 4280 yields -0.02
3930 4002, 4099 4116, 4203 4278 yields 0.13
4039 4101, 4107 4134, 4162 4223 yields 0.07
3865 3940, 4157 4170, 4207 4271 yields -0.04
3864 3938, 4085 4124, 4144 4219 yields 0.09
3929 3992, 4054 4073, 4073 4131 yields -0.19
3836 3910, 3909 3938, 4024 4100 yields 0.11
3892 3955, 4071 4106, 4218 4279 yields 0.01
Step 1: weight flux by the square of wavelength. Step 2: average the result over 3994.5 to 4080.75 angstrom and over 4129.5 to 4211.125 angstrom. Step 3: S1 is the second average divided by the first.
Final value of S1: 1.07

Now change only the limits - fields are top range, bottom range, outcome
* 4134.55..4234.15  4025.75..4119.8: 1.14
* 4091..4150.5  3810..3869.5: 1.58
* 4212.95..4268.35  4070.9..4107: 1.29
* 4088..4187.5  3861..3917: 1.44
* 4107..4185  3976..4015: 1.13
